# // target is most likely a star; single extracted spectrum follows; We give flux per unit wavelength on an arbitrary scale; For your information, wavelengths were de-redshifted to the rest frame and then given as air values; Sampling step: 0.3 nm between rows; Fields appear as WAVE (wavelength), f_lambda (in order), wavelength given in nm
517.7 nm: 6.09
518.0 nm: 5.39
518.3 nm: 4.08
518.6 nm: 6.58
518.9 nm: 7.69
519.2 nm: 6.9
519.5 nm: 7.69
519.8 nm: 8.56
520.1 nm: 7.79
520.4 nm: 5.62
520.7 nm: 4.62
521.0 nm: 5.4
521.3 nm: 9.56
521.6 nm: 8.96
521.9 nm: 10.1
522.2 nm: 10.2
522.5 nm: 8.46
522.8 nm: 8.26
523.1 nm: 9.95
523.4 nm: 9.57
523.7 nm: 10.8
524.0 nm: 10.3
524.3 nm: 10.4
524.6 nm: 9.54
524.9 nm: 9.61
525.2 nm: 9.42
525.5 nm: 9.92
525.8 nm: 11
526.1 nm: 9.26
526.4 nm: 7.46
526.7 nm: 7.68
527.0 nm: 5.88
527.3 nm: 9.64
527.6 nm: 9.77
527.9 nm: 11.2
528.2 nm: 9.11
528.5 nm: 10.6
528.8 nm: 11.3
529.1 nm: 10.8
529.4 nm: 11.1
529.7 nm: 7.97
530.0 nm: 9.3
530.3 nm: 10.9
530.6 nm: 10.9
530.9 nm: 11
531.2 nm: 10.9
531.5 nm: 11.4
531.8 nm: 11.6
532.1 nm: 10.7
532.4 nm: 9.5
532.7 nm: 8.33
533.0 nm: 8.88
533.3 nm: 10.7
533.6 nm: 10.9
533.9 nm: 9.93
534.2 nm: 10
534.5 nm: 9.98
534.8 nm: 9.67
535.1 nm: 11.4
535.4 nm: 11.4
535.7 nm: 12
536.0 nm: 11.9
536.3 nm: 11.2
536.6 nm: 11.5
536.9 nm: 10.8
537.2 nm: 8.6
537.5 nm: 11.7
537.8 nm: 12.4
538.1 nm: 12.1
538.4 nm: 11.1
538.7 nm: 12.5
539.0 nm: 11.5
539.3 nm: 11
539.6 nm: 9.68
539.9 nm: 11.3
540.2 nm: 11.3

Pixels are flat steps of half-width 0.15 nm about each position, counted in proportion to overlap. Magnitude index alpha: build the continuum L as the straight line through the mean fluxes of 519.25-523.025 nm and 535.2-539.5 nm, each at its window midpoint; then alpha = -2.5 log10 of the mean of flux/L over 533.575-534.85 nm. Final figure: 0.07 mag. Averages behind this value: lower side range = 7.95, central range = 10.1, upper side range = 11.4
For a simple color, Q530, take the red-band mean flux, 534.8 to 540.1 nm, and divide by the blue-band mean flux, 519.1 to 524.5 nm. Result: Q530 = 1.3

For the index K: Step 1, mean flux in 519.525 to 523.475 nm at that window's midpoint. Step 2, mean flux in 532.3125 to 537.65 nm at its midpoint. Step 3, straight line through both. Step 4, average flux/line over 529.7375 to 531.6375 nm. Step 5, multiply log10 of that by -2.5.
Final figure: -0.087 mag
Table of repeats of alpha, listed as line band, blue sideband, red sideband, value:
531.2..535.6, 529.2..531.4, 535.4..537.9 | 0.044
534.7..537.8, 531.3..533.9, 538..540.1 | -0.027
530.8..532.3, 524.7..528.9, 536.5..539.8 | -0.096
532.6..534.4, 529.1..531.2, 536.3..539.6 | 0.091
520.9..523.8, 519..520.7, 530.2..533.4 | -0.175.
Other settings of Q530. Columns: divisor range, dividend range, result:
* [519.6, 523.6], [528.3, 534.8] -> 1.25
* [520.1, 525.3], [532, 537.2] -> 1.18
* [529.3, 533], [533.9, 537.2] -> 1.06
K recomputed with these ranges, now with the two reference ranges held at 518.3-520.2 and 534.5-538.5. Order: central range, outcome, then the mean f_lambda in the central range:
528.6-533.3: -0.05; 10.3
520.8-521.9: -0.05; 8.11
